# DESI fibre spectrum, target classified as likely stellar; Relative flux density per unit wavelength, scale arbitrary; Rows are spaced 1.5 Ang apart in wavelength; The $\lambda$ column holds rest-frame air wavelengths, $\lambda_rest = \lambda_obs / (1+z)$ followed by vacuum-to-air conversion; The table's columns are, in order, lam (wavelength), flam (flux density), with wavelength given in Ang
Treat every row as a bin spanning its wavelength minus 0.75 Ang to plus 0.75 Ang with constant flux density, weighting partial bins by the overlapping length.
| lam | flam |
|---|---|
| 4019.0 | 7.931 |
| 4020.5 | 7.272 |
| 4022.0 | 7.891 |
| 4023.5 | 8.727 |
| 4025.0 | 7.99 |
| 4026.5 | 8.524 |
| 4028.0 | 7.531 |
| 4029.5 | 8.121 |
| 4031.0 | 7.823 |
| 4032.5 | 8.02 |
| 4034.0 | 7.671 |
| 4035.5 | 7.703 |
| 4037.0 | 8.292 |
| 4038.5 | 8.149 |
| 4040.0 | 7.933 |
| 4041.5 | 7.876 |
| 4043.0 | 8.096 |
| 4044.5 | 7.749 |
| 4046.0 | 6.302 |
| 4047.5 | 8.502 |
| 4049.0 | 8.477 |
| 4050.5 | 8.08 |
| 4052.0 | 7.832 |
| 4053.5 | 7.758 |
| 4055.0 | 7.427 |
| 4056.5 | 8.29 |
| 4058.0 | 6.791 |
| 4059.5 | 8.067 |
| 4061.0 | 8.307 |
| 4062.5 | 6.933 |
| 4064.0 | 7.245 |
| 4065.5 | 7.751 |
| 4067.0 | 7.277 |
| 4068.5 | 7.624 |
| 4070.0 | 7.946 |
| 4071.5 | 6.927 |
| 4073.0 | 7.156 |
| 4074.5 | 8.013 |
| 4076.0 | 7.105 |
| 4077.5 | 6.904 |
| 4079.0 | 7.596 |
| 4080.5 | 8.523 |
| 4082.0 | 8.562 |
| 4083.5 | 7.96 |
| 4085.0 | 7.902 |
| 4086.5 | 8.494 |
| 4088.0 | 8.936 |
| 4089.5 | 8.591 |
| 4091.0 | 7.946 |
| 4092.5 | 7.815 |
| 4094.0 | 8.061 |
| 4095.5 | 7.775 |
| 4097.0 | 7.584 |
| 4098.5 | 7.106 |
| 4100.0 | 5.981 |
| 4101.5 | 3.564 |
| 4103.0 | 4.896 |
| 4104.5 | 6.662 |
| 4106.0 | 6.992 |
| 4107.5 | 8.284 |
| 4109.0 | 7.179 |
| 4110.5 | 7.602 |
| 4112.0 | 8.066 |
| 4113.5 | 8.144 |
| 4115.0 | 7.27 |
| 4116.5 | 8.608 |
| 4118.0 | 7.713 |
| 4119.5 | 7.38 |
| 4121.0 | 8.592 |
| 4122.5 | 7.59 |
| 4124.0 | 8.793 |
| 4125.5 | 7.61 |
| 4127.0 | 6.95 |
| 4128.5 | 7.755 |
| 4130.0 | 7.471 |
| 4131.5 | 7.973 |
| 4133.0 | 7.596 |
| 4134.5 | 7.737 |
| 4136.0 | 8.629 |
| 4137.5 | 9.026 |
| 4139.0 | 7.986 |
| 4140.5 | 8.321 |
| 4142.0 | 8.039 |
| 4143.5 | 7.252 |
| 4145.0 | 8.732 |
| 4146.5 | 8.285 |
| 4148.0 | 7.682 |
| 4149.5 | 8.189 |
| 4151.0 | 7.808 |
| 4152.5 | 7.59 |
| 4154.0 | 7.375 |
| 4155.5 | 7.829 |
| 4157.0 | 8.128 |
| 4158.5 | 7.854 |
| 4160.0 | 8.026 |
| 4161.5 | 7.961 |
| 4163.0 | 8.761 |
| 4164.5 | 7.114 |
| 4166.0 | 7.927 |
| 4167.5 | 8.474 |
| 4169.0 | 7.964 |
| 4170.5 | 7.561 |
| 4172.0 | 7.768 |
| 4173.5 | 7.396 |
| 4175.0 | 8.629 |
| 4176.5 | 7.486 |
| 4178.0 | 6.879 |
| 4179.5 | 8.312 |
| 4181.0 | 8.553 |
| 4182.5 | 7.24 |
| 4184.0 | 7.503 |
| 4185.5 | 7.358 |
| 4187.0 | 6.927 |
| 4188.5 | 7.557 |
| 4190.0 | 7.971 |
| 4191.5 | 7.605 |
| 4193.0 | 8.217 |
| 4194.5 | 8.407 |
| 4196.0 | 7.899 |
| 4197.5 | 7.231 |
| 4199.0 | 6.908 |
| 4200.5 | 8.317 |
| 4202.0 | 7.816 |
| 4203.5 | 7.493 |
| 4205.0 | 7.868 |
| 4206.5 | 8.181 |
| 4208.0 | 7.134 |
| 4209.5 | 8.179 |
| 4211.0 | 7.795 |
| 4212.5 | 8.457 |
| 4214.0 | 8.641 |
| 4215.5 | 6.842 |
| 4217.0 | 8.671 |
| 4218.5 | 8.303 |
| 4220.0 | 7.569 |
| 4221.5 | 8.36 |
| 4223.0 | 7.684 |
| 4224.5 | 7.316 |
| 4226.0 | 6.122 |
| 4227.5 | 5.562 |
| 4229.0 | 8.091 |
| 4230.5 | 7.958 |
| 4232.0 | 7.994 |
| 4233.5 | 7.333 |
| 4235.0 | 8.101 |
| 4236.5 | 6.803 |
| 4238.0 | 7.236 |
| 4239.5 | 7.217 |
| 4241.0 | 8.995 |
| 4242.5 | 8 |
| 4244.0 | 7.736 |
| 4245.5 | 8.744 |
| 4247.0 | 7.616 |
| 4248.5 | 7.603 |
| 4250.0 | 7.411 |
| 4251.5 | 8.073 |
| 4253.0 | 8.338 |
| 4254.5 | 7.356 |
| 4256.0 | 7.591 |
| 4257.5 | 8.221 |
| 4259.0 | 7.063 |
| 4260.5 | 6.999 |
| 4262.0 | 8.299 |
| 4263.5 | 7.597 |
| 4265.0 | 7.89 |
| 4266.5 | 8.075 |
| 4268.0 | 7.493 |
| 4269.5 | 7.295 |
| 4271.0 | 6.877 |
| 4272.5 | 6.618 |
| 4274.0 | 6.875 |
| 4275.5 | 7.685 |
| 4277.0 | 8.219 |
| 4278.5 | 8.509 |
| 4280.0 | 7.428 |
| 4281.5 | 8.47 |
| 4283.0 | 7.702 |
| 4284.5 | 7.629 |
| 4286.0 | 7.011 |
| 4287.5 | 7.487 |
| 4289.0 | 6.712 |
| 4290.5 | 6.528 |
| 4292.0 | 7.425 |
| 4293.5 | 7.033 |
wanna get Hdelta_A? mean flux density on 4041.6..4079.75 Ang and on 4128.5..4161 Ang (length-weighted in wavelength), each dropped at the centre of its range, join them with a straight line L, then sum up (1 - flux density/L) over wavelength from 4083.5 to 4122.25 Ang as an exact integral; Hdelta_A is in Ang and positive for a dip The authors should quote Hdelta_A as 1.5 Ang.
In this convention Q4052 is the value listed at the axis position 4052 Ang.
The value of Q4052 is 7.832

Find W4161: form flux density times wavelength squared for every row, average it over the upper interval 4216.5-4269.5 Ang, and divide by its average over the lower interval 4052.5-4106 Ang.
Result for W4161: 1.11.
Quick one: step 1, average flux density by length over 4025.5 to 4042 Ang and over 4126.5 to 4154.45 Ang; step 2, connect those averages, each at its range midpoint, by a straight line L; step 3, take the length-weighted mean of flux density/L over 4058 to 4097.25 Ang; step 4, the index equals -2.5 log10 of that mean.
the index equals 0.02 mag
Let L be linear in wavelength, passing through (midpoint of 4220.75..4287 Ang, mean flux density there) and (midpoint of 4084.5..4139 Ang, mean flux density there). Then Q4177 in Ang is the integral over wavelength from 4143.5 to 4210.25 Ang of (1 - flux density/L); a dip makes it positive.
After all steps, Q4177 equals -1.7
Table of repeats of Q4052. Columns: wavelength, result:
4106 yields 6.992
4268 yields 7.493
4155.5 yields 7.829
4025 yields 7.99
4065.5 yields 7.751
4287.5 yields 7.487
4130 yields 7.471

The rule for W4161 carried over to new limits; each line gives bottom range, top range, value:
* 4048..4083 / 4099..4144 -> 1.01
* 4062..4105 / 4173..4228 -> 1.10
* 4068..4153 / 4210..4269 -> 1.07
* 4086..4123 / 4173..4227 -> 1.09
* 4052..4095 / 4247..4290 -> 1.07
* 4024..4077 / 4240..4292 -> 1.09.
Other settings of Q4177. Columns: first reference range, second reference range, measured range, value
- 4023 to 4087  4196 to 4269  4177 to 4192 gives 0.3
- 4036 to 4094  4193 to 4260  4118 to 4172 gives -1.1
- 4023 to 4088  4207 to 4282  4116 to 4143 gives -0.7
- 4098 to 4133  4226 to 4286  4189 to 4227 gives -1.3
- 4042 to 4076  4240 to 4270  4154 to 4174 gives -0.4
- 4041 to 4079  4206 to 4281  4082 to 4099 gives -1.0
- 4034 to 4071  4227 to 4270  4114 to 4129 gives -0.2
